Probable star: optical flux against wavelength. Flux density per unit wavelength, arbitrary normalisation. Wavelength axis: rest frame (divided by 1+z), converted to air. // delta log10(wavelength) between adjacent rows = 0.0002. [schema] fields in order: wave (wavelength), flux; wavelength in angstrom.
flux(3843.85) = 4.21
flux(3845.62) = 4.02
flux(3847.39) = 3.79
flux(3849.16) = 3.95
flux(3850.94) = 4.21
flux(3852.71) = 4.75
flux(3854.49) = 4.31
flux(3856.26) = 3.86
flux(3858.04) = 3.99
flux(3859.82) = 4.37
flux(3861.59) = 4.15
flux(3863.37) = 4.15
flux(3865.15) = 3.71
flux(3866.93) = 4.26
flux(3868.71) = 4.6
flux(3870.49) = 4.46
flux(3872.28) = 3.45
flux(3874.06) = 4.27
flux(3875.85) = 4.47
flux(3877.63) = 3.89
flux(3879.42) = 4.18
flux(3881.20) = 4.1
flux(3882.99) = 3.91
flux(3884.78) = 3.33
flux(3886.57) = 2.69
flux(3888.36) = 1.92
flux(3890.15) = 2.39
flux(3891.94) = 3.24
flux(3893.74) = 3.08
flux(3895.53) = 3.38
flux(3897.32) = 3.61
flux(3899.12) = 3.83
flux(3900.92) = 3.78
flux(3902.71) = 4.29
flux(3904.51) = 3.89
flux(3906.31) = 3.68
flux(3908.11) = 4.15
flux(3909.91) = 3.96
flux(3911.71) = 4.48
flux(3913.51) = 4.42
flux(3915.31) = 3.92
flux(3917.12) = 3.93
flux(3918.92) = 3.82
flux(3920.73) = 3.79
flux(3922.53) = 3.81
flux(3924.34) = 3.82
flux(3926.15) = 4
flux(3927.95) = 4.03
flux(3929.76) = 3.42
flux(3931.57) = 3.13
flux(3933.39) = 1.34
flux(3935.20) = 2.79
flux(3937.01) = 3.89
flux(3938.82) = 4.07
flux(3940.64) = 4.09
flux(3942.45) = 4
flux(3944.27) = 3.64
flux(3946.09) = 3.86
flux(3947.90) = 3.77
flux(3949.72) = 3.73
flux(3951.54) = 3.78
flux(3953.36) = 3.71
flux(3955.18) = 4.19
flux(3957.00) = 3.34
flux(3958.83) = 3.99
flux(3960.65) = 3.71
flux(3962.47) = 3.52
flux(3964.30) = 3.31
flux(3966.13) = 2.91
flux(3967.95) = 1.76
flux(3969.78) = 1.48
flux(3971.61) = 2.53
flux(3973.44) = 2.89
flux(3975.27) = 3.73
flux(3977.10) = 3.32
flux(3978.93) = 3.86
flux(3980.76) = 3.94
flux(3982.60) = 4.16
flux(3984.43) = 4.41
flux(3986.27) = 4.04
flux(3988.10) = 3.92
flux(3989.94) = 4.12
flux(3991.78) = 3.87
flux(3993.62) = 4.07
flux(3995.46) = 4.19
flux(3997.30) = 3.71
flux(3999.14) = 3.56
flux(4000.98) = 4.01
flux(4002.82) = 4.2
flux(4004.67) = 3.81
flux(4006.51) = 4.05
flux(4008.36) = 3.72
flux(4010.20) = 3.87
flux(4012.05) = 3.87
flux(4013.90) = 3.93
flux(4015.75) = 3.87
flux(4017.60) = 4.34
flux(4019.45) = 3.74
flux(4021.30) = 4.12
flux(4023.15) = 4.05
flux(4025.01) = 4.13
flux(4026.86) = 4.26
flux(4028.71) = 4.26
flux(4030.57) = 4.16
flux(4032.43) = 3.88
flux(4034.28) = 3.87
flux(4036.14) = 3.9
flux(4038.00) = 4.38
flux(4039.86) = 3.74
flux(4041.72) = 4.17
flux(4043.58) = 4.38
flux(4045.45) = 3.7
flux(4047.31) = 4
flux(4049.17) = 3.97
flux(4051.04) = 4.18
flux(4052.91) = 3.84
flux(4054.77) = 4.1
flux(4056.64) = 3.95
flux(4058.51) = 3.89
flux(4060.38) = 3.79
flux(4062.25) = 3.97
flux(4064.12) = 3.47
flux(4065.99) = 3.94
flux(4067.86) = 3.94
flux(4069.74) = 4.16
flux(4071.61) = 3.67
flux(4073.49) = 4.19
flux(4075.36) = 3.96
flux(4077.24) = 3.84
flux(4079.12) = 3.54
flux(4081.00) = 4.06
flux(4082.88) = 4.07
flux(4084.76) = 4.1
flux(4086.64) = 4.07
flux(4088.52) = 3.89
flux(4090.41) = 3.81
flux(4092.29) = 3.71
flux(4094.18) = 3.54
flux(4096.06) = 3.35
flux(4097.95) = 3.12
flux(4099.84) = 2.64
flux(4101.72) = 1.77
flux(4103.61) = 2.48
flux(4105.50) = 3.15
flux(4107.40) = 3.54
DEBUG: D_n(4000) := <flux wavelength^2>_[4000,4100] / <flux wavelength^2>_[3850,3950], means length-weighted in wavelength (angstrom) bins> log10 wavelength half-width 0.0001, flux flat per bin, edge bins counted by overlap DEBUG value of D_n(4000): 1.12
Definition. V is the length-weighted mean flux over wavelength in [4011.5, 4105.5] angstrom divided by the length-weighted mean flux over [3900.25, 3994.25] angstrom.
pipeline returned 1.05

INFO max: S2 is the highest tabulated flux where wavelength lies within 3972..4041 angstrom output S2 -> 4.41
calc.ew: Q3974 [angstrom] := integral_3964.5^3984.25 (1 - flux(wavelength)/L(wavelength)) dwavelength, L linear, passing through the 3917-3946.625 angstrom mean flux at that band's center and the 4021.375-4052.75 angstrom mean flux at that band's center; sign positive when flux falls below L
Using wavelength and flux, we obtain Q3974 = 3.5 angstrom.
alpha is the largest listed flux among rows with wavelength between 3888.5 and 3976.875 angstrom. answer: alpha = 4.48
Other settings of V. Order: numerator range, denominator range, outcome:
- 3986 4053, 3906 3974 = 1.13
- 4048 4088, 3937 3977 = 1.15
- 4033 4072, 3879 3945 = 1.10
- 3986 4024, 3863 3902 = 1.08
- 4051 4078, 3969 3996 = 1.08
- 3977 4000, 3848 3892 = 1.02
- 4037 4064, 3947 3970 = 1.18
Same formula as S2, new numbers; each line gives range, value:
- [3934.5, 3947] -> 4.09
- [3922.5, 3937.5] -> 4.03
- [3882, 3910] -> 4.29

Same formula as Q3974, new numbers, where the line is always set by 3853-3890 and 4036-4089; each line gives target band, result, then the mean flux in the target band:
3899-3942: 1.55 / 3.76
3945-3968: 2.04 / 3.57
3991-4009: 0.07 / 3.92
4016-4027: -0.38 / 4.08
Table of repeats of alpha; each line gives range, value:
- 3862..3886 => 4.6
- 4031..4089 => 4.38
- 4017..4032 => 4.34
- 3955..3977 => 4.19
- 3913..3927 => 4.42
